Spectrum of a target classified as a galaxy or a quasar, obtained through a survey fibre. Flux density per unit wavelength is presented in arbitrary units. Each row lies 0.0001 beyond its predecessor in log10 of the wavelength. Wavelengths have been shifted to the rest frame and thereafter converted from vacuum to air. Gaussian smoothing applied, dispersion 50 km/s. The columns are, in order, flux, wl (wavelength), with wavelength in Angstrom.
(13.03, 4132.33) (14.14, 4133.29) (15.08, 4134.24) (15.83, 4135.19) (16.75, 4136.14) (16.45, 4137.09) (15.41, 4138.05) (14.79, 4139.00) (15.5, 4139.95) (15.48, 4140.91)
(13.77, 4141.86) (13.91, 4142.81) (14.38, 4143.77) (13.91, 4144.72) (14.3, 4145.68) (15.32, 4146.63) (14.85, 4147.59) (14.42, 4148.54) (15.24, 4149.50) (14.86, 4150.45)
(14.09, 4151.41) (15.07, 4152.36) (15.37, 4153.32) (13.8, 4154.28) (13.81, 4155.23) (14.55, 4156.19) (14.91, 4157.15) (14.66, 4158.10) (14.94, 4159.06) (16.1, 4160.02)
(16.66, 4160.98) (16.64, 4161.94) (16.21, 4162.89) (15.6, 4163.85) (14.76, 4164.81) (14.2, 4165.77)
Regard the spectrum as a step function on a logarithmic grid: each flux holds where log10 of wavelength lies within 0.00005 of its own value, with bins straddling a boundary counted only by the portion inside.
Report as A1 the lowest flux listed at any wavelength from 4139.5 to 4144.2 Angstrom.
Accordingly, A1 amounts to 13.77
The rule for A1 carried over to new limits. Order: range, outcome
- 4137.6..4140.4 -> 14.79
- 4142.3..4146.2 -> 13.91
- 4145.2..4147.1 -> 14.3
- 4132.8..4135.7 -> 14.14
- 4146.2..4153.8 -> 14.09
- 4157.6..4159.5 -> 14.66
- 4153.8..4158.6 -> 13.8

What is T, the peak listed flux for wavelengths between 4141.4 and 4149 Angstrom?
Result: 15.32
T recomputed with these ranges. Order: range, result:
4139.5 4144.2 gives 15.5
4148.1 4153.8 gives 15.37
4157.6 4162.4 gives 16.66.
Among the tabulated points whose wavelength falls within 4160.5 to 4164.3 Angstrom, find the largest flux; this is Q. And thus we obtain 16.66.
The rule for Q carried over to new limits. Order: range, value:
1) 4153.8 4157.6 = 14.91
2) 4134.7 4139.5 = 16.75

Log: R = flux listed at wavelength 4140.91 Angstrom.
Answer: 15.48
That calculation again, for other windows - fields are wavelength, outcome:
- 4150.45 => 14.86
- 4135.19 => 15.83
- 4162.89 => 16.21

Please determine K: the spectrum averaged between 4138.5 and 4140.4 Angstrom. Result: 15.2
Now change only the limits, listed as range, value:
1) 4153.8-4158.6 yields 14.4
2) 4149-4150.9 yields 15.1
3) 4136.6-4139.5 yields 15.6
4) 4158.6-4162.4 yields 16.1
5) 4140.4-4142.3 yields 14.6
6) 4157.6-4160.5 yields 15.2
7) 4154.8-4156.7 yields 14.2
